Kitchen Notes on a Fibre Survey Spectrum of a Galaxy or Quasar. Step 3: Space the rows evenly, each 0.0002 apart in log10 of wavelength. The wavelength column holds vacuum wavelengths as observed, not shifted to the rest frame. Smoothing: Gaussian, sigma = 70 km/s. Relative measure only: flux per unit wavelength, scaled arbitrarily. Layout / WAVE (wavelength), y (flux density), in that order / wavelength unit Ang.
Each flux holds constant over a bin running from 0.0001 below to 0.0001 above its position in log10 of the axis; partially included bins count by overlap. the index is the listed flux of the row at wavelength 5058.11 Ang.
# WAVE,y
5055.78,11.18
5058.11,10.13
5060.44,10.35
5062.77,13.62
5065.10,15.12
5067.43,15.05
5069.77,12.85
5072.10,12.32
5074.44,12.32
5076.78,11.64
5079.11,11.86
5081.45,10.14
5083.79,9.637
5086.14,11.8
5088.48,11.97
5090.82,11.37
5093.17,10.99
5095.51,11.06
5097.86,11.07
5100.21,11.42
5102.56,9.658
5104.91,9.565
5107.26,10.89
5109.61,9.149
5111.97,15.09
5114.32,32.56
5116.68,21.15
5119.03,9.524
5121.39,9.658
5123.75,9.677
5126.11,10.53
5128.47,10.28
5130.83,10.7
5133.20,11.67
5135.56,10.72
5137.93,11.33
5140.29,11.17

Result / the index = 10.13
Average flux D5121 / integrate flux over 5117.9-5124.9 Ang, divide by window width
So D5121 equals 9.62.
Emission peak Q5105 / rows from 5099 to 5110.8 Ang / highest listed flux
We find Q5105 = 11.42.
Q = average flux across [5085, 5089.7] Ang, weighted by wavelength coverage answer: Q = 11.9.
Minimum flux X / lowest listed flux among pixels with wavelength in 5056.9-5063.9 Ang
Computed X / 10.13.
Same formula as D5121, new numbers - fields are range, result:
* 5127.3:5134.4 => 10.9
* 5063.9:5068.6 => 15.1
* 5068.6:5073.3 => 12.6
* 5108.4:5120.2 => 17.5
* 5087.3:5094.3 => 11.4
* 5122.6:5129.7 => 10.2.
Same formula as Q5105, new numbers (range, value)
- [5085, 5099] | 11.97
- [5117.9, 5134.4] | 11.67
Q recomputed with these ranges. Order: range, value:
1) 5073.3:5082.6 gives 11.5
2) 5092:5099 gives 11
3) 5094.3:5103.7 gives 10.8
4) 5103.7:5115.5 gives 15.4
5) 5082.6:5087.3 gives 10.7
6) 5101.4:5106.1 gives 9.62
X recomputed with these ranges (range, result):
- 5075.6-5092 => 9.637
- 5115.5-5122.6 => 9.524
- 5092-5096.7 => 10.99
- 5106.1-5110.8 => 9.149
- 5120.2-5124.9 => 9.658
